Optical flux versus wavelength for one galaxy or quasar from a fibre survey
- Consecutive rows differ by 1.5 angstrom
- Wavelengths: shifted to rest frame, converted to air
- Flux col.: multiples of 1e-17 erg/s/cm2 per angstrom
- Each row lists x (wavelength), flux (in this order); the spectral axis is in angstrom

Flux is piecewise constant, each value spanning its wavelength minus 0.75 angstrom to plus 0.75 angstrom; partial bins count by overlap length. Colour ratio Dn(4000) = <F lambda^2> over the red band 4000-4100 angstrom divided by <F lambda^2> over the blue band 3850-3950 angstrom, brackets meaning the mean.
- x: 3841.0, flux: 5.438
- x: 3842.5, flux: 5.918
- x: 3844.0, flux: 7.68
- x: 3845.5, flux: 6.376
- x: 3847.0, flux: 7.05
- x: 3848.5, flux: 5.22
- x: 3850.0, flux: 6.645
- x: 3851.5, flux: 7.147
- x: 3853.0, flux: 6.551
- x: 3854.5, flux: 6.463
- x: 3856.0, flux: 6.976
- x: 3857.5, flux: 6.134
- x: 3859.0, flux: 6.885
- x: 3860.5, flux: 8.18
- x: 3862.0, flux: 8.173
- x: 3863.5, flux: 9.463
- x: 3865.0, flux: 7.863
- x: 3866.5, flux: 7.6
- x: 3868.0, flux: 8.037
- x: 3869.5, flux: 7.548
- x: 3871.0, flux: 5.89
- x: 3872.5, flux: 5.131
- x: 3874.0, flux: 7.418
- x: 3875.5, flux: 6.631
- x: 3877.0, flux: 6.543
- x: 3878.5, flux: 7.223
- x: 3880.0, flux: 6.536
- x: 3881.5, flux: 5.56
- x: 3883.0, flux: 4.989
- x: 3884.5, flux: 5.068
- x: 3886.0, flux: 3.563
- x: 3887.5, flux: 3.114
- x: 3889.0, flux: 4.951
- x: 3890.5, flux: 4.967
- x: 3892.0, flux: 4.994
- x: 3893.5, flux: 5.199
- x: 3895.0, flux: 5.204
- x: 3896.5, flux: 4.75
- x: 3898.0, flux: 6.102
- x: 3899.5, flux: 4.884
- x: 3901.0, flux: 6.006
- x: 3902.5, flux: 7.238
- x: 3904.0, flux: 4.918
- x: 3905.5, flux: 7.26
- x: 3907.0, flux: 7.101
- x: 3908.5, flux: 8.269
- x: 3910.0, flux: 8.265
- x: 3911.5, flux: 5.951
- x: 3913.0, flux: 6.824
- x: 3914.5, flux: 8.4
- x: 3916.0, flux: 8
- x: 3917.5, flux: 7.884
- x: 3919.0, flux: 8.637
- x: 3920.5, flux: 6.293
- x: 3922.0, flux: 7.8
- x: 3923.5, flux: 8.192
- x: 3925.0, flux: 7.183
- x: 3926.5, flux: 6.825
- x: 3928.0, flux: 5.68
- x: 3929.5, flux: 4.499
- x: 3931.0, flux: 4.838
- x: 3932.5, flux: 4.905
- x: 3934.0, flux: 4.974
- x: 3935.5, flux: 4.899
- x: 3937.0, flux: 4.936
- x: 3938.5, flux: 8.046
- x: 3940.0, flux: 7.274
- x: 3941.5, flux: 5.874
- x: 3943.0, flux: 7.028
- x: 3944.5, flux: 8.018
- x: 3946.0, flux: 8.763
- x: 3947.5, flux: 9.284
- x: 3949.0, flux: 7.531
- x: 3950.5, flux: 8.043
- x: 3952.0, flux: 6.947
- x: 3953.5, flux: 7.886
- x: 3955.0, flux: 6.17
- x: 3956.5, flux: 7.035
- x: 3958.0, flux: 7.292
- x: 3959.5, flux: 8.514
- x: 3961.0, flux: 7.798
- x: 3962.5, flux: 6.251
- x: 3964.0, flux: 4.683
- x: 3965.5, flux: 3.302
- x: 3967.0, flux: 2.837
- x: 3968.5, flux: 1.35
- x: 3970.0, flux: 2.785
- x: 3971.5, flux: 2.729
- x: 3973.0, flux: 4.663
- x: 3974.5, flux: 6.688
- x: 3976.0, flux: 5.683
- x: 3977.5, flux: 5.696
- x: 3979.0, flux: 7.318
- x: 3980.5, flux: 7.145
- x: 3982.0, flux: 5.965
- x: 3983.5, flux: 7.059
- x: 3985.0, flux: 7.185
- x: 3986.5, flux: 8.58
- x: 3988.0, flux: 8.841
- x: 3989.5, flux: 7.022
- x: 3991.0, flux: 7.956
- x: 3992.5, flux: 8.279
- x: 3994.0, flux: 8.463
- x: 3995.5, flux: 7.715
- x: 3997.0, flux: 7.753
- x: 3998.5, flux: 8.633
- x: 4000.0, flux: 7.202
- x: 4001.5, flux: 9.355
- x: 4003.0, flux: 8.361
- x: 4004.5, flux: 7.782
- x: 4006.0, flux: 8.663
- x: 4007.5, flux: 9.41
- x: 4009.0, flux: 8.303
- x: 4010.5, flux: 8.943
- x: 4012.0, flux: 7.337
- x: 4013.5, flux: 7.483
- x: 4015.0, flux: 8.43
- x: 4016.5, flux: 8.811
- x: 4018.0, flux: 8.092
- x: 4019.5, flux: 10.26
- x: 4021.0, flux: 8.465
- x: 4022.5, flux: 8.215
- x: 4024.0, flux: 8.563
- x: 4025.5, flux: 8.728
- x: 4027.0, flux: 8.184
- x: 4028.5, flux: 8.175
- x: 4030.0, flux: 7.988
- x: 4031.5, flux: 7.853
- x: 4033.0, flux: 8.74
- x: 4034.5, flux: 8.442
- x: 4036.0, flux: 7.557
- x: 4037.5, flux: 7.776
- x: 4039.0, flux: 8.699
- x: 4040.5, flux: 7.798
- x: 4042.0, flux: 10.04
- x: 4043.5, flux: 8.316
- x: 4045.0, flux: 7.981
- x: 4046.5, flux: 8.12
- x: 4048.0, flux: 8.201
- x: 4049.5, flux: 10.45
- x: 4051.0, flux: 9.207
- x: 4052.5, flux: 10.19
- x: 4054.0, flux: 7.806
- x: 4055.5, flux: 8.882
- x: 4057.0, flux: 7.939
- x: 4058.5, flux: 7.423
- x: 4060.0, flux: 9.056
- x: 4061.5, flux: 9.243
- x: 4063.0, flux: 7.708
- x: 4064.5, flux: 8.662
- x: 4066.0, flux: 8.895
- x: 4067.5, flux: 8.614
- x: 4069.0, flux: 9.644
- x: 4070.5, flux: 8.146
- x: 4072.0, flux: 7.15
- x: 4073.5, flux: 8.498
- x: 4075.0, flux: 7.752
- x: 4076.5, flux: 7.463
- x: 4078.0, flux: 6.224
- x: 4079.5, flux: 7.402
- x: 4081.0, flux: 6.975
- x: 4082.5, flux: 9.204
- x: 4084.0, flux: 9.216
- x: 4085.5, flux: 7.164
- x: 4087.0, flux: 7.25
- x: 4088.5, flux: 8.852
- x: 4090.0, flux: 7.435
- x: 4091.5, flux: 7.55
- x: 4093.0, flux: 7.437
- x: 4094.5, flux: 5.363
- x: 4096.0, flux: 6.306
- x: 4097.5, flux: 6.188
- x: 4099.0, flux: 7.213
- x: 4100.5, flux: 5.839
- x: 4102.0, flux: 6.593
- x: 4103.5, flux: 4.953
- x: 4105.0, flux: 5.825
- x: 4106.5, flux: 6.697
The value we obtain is 1.34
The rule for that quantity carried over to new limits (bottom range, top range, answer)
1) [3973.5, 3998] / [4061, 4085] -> 1.16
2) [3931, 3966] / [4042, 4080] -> 1.32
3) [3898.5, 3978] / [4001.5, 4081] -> 1.38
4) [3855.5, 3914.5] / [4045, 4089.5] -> 1.43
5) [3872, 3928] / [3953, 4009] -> 1.12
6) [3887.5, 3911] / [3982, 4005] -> 1.41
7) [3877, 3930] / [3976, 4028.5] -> 1.35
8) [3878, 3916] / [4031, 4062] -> 1.56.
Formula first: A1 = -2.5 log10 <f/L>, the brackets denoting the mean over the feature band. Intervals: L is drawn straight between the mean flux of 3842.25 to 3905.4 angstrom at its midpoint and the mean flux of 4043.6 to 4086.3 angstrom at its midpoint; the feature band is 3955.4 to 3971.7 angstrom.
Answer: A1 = 0.38 mag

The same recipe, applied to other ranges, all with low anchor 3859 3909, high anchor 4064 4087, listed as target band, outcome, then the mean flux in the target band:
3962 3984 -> 0.401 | 4.9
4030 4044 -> -0.090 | 8.34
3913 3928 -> -0.147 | 7.55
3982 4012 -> -0.113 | 8.11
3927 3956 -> 0.030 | 6.62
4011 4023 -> -0.125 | 8.4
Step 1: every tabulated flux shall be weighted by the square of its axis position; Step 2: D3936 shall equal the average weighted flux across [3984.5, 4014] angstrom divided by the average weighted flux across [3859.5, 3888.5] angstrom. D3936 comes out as 1.33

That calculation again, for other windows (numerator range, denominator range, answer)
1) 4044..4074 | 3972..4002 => 1.22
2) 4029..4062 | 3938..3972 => 1.41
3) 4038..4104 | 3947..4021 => 1.16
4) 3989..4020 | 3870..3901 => 1.61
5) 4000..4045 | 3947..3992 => 1.36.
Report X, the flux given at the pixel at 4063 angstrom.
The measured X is 7.708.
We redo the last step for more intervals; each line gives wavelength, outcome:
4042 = 10.04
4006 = 8.663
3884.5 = 5.068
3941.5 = 5.874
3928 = 5.68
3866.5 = 7.6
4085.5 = 7.164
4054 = 7.806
